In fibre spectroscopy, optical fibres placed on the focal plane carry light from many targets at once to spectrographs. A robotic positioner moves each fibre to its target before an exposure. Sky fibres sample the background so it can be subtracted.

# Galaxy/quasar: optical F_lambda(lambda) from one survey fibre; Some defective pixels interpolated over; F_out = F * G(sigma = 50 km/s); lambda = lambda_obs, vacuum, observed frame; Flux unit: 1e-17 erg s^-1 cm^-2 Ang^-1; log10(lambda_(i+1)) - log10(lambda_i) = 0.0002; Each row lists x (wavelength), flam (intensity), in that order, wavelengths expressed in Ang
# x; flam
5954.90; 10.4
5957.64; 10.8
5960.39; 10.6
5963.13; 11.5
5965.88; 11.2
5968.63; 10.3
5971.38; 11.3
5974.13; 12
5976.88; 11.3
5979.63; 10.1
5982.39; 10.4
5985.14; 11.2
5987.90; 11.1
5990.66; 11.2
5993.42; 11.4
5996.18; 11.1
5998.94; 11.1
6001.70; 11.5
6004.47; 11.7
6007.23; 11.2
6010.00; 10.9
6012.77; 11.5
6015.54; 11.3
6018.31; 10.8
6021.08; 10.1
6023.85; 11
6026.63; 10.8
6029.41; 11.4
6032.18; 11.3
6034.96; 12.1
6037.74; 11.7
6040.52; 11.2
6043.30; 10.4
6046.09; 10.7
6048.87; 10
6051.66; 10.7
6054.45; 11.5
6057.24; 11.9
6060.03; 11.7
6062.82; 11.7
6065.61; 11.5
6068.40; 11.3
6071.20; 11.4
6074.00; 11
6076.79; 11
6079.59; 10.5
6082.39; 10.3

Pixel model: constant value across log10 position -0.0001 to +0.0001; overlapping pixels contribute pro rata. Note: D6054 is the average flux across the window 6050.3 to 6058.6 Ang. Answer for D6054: 11.4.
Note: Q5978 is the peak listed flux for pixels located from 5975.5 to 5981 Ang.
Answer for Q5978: 11.3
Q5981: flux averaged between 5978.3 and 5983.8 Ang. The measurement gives 10.3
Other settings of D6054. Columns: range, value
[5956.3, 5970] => 10.9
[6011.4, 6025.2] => 10.9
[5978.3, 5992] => 10.8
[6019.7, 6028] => 10.6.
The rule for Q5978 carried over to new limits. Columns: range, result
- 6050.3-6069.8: 11.9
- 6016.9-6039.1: 12.1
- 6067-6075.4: 11.4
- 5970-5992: 12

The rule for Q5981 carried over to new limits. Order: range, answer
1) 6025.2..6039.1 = 11.5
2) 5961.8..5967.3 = 11.3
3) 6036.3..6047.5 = 11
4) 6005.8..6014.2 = 11.2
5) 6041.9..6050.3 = 10.4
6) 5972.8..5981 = 11.1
